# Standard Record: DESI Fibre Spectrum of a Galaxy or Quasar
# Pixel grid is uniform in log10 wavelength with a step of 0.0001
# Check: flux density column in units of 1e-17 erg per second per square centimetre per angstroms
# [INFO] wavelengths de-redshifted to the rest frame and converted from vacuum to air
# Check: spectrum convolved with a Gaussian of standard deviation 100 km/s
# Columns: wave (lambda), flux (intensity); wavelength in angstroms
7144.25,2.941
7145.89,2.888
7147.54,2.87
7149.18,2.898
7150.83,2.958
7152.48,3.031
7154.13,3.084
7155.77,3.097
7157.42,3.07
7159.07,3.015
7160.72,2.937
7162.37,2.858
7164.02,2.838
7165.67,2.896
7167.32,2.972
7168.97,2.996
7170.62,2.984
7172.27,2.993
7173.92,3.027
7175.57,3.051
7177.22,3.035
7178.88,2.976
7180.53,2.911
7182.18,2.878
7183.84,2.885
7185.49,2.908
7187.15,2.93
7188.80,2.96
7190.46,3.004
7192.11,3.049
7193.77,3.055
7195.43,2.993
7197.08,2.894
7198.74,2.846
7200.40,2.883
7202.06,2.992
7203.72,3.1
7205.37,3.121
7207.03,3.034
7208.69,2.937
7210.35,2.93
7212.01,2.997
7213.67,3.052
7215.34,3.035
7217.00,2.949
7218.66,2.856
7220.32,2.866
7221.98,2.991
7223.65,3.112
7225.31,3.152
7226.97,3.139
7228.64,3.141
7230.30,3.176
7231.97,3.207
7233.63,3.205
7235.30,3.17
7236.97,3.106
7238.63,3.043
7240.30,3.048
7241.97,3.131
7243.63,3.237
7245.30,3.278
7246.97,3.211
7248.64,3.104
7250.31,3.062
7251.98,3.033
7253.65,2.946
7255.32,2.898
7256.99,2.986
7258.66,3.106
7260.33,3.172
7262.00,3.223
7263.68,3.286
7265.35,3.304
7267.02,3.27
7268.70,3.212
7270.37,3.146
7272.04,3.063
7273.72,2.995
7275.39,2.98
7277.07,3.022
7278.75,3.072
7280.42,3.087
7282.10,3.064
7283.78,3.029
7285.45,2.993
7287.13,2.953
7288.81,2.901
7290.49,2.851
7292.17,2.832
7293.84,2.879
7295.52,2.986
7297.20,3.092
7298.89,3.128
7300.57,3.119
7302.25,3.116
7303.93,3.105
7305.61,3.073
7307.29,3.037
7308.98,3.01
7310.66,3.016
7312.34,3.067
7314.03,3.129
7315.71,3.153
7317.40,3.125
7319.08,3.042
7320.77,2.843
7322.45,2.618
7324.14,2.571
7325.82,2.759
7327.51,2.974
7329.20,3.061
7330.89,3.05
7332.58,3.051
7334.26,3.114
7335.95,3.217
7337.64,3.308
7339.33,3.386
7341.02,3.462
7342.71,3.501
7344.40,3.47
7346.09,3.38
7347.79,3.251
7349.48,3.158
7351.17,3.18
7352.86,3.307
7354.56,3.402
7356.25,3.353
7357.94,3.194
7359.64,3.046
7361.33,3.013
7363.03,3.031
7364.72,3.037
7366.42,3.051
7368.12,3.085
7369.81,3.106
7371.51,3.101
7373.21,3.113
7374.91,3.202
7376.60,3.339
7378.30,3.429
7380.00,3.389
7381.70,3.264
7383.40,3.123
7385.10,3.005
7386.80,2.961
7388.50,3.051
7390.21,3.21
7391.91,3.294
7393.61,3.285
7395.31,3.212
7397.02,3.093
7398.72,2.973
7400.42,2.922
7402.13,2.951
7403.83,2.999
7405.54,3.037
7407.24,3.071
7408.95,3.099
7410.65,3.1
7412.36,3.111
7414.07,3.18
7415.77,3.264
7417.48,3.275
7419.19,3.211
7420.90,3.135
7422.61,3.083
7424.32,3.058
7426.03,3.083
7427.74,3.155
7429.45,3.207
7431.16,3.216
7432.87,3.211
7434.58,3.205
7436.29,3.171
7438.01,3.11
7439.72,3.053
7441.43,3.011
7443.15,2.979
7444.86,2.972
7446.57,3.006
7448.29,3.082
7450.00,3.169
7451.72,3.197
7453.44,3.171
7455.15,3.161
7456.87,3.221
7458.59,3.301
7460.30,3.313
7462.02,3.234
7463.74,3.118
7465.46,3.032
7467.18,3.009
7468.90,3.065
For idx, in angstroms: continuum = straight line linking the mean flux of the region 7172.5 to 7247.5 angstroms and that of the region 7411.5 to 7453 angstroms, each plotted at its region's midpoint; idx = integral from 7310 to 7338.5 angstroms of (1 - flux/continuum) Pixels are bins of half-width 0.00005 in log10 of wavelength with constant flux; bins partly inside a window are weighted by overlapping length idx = 0.7 angstroms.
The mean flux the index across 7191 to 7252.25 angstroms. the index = 3.06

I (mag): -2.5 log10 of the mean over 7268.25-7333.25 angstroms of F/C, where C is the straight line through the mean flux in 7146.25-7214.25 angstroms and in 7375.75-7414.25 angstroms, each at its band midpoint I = 0.02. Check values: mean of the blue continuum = 2.97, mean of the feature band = 3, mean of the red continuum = 3.13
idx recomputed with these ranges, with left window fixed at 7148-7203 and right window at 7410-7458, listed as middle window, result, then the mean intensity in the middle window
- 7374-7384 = -0.63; 3.3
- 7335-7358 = -1.88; 3.33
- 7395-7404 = 0.28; 3.02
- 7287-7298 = 0.43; 2.93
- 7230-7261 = -1.01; 3.11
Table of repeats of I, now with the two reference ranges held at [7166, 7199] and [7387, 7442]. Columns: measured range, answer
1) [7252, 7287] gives -0.02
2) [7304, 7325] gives 0.03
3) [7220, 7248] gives -0.05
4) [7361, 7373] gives 0.01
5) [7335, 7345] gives -0.10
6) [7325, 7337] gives 0.01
